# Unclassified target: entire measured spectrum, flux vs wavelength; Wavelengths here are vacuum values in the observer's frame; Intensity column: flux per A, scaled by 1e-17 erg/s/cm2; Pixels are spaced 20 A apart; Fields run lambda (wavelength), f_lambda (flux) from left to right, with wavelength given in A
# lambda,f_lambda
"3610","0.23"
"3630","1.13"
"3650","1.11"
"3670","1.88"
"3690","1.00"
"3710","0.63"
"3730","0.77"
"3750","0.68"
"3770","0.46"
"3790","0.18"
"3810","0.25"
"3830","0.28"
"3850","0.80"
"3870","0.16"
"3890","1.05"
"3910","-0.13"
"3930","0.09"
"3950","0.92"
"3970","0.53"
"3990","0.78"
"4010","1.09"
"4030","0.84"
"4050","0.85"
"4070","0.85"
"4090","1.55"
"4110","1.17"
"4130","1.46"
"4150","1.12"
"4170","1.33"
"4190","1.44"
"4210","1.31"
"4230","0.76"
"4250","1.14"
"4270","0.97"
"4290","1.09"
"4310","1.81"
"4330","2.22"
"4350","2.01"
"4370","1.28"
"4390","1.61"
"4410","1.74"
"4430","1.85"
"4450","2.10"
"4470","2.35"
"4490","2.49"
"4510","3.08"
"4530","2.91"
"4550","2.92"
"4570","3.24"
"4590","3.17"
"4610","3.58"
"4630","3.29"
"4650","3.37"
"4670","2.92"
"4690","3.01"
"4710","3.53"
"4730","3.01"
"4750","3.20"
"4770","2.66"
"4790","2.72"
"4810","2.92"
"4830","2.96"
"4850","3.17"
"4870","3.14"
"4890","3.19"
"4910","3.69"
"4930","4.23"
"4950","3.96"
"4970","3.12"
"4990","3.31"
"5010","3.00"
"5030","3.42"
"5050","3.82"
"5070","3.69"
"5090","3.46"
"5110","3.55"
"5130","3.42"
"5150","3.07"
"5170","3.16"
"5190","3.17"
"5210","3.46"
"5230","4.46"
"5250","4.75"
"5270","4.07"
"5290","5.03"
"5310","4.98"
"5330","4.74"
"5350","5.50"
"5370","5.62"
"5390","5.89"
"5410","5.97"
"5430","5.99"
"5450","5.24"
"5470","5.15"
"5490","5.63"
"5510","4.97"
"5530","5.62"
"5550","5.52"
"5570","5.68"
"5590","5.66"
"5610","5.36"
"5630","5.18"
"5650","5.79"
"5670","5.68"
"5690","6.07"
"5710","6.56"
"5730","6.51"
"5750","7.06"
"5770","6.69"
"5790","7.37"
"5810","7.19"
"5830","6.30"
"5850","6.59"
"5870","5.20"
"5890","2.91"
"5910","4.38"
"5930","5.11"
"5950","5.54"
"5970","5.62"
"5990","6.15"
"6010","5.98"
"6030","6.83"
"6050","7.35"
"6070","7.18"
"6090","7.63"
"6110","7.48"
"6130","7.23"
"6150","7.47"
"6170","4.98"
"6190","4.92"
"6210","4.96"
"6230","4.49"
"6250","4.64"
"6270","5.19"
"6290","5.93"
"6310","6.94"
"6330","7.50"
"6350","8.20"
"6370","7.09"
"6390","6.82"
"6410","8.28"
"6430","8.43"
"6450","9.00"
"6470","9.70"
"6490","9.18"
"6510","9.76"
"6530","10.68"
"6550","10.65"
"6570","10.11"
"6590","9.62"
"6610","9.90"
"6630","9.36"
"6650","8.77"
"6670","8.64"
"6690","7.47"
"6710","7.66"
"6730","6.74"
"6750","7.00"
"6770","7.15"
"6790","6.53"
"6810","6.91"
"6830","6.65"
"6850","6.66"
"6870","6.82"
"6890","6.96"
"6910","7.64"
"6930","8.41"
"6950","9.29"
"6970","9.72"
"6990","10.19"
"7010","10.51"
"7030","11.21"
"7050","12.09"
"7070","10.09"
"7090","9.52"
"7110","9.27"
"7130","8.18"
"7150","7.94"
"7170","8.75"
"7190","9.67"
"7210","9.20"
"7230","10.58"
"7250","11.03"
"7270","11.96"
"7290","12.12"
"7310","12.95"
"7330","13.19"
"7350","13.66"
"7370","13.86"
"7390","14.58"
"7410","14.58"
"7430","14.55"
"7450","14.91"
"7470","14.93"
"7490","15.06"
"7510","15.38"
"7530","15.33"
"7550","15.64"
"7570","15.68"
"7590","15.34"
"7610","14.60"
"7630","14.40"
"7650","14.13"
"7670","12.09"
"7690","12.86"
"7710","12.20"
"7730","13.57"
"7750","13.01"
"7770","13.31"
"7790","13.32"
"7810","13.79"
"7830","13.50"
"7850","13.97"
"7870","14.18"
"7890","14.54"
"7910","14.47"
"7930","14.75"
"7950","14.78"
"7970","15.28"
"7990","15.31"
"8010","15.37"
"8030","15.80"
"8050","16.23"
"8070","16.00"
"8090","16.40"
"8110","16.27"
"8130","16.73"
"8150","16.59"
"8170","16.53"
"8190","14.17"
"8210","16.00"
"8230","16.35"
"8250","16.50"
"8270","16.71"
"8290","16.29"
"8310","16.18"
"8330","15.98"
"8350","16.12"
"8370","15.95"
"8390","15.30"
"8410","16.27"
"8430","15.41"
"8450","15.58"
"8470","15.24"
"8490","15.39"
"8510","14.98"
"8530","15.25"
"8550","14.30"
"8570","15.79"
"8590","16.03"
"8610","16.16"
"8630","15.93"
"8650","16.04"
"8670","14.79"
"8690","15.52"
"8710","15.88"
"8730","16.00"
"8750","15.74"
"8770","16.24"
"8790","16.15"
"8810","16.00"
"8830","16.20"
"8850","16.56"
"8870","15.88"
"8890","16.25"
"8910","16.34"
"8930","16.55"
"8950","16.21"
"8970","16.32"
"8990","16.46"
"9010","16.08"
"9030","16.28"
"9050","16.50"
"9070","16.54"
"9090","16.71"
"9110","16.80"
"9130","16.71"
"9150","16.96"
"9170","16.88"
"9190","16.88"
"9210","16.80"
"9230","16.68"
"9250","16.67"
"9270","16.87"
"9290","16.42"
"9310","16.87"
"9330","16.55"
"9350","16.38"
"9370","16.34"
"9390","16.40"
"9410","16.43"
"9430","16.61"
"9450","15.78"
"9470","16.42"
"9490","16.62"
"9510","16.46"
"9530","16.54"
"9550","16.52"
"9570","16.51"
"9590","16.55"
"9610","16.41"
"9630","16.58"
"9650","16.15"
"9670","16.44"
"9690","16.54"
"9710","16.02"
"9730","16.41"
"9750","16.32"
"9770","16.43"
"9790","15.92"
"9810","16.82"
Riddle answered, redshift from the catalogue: 0.000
